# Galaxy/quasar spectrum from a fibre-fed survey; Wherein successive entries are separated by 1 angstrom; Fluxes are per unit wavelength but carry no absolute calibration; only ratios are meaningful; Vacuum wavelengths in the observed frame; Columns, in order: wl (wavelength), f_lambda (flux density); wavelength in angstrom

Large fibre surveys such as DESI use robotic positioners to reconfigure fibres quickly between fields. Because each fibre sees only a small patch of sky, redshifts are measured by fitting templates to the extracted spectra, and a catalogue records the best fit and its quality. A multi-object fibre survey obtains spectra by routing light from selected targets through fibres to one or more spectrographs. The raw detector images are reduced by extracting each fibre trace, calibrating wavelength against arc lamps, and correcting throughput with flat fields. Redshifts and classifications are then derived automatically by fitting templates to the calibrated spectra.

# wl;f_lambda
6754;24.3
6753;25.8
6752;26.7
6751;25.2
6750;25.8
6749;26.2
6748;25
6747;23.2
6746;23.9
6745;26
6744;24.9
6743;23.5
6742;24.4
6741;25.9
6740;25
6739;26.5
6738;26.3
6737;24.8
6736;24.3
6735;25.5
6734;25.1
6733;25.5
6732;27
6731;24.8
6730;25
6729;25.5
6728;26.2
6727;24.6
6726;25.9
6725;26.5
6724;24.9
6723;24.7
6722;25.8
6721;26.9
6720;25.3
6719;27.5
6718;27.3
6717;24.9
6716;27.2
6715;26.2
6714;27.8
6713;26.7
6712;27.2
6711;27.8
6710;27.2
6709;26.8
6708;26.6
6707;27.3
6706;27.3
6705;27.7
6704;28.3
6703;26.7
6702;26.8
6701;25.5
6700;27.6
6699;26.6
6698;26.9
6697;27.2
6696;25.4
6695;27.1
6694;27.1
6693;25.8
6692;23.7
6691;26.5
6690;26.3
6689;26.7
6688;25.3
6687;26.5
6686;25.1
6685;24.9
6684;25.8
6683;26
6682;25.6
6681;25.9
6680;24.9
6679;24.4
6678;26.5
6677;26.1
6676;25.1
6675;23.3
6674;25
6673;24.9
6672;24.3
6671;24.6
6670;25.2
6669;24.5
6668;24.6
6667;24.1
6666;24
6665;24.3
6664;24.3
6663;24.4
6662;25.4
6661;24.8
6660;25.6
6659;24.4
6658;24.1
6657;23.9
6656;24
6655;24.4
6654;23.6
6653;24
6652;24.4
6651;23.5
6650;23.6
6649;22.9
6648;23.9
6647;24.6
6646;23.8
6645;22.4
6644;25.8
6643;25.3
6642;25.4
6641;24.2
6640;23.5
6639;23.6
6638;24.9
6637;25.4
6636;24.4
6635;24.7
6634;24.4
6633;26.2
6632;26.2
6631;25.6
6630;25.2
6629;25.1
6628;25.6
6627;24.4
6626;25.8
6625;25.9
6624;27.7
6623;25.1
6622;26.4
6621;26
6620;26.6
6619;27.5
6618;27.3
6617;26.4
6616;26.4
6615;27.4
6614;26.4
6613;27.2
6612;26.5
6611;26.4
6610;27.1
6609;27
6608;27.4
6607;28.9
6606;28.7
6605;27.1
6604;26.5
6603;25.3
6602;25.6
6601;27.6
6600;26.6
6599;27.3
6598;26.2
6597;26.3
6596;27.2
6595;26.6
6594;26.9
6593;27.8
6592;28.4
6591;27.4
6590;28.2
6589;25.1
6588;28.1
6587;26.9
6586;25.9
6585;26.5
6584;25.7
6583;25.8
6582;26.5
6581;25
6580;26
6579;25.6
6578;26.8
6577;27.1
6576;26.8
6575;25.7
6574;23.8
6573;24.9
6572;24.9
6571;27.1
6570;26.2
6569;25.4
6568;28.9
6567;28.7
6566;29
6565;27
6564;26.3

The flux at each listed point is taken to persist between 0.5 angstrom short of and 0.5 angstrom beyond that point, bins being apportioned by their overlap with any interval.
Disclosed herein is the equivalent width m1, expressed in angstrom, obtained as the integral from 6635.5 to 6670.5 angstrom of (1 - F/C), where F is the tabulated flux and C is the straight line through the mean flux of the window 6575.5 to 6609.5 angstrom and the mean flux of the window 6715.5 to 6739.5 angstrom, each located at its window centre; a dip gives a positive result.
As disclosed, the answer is 2.66 angstrom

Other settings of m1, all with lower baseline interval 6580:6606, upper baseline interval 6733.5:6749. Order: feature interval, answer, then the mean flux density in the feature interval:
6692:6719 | -1.5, 26.8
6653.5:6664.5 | 0.6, 24.4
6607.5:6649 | 1.1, 25.6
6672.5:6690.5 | 0.1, 25.5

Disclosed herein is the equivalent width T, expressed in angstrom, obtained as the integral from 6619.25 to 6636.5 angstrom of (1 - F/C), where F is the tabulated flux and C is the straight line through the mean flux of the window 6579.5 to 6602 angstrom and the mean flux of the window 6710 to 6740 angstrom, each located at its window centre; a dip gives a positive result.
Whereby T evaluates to 0.6 angstrom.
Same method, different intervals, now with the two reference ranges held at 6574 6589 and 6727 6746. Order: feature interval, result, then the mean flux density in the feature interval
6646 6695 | 1.5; 24.9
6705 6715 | -0.7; 27.2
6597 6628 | -0.8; 26.7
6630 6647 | 0.7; 24.7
